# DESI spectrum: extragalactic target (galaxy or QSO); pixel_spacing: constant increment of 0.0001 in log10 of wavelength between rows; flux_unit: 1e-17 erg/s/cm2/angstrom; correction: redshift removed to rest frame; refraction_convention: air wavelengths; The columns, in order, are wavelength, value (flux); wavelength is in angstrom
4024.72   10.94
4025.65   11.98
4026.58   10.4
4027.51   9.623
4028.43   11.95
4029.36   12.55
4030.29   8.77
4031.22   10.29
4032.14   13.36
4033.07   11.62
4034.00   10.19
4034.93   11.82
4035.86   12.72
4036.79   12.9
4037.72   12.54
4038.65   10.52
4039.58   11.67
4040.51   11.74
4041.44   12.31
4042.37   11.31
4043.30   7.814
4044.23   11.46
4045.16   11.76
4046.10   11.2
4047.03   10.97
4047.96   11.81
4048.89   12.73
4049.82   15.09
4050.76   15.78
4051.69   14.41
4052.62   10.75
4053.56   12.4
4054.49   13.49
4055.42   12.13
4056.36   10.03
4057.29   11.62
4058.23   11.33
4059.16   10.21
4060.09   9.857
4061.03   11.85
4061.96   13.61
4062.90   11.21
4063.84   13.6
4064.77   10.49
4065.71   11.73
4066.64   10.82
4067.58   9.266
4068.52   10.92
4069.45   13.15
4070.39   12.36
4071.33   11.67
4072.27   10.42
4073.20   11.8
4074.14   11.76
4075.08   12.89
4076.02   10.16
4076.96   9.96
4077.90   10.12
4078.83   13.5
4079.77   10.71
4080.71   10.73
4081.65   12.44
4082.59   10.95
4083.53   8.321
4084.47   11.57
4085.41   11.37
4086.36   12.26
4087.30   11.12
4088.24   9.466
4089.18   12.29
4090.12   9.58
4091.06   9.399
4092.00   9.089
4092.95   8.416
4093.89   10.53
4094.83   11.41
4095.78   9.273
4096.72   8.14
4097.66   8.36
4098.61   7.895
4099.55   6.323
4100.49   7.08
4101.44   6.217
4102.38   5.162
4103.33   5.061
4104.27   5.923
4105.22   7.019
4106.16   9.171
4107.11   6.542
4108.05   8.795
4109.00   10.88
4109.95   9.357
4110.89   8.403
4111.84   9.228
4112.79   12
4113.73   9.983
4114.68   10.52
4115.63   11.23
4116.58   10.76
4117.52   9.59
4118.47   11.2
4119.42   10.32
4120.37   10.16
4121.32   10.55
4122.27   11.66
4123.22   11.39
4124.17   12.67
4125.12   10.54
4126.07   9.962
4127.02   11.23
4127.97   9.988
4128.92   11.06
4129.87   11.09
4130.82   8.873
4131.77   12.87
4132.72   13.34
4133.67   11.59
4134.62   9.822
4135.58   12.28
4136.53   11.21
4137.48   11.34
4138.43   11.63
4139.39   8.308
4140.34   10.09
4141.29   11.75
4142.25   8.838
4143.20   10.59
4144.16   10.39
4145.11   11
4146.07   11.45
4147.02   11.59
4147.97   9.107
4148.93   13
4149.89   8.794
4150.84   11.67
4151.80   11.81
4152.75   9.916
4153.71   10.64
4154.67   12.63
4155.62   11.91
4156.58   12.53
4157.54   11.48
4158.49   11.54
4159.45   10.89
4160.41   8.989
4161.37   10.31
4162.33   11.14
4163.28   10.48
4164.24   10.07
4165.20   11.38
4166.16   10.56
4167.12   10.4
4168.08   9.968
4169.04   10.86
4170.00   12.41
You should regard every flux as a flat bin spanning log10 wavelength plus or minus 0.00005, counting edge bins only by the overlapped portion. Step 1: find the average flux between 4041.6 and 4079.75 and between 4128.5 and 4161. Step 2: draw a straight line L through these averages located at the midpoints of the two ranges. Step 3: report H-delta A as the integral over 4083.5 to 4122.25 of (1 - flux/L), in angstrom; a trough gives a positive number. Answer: 6.9 angstrom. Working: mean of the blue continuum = 11.7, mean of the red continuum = 11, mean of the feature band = 9.3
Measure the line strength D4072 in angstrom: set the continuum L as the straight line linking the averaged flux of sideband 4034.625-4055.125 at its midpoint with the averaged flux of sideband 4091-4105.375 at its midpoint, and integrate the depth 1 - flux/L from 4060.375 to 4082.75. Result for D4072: -3.48 angstrom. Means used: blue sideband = 12.1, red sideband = 7.8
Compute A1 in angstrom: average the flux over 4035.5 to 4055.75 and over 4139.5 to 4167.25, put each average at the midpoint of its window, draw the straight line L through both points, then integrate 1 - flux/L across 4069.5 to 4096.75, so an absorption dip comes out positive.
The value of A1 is 2.0 angstrom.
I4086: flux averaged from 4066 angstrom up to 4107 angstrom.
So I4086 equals 9.84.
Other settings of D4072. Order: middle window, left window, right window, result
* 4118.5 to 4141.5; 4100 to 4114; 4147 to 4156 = -3.4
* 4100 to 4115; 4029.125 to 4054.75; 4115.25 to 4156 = 4.1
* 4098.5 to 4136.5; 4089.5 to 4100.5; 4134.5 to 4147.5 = 0.5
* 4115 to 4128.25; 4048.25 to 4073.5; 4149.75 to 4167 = 0.6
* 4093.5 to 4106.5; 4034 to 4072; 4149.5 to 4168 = 4.3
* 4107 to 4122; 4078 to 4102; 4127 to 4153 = 0.4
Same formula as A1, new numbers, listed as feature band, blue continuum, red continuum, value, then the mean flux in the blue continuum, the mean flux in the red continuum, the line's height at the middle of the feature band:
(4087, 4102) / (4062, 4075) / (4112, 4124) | 2.94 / 11.6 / 10.8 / 11.2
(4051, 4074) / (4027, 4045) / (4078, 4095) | -1.39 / 11.3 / 10.7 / 11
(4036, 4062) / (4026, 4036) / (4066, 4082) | -1.50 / 11.2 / 11.3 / 11.2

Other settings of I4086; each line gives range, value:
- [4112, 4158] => 11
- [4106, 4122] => 9.96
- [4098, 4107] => 6.67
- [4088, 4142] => 9.79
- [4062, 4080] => 11.5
